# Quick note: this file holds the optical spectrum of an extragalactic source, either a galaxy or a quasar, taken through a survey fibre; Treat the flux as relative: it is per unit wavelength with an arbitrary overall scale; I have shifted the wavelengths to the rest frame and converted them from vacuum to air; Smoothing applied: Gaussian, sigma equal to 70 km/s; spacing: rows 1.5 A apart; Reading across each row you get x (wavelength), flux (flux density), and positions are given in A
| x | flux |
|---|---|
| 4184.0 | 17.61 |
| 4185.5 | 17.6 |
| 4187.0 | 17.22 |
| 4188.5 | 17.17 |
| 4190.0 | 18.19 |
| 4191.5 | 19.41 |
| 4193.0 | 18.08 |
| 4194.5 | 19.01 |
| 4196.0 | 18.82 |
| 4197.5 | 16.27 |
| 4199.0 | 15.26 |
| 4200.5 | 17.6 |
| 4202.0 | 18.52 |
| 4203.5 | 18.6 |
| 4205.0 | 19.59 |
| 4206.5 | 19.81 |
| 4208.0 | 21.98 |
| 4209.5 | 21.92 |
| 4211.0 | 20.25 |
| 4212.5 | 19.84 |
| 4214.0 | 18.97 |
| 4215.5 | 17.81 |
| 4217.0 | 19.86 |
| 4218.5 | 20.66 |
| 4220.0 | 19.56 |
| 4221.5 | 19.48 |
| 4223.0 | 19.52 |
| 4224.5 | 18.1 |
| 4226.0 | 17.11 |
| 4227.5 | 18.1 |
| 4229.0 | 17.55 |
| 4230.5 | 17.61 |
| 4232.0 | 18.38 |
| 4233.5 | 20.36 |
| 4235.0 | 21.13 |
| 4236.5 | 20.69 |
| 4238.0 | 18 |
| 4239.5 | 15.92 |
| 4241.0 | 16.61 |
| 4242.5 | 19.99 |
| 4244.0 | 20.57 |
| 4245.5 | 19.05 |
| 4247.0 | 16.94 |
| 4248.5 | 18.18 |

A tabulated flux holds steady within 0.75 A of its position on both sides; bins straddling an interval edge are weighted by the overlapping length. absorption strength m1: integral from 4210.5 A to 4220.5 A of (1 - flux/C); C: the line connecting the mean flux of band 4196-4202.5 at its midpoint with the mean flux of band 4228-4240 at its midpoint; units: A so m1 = -0.9 A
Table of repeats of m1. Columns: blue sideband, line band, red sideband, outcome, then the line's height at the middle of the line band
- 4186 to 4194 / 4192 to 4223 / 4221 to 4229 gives -1.6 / 18.2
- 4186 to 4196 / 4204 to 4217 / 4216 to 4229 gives -0.9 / 18.7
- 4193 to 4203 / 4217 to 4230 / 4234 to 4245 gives -0.2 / 18.5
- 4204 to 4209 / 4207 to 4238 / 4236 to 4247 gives 0.2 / 19.6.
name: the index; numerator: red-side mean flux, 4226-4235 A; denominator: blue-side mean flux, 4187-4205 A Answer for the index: 1.0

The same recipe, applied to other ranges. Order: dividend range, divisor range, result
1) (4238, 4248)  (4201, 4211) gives 0.91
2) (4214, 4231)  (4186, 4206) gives 1.04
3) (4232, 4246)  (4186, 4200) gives 1.08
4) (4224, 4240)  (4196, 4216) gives 0.98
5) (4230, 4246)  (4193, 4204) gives 1.07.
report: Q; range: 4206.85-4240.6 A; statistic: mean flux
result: 19.2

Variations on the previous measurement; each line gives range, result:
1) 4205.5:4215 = 20.4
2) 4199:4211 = 19.5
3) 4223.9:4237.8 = 18.8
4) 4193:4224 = 19.1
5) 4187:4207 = 18.1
